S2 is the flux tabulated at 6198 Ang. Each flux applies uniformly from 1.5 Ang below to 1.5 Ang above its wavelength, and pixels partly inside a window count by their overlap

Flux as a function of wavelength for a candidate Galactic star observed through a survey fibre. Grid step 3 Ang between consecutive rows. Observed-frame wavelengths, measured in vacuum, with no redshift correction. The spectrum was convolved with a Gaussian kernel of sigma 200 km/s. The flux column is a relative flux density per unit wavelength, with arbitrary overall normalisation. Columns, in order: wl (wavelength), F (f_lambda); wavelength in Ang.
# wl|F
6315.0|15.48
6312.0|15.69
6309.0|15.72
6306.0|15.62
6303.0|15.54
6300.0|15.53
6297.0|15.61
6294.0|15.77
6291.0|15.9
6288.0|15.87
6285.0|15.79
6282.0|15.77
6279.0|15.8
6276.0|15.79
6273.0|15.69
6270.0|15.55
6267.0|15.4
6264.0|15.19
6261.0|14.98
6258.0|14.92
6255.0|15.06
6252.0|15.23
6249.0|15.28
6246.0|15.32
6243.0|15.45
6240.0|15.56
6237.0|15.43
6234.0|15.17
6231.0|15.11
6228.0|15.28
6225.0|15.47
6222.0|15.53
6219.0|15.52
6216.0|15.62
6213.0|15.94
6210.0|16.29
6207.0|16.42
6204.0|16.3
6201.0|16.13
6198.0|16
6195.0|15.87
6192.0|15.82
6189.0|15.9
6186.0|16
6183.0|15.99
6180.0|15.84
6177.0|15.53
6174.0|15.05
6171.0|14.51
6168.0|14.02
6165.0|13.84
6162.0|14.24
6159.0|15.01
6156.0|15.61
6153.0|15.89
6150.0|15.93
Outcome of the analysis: 16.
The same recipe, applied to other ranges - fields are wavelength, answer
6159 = 15.01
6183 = 15.99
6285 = 15.79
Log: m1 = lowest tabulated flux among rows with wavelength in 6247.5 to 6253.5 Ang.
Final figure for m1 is 15.23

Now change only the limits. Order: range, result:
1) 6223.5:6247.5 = 15.11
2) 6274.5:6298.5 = 15.61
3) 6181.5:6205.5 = 15.82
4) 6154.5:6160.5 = 15.01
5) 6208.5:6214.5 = 15.94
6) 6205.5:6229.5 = 15.28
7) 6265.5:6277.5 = 15.4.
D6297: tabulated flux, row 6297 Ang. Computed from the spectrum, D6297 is 15.61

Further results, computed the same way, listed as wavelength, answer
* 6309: 15.72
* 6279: 15.8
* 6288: 15.87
